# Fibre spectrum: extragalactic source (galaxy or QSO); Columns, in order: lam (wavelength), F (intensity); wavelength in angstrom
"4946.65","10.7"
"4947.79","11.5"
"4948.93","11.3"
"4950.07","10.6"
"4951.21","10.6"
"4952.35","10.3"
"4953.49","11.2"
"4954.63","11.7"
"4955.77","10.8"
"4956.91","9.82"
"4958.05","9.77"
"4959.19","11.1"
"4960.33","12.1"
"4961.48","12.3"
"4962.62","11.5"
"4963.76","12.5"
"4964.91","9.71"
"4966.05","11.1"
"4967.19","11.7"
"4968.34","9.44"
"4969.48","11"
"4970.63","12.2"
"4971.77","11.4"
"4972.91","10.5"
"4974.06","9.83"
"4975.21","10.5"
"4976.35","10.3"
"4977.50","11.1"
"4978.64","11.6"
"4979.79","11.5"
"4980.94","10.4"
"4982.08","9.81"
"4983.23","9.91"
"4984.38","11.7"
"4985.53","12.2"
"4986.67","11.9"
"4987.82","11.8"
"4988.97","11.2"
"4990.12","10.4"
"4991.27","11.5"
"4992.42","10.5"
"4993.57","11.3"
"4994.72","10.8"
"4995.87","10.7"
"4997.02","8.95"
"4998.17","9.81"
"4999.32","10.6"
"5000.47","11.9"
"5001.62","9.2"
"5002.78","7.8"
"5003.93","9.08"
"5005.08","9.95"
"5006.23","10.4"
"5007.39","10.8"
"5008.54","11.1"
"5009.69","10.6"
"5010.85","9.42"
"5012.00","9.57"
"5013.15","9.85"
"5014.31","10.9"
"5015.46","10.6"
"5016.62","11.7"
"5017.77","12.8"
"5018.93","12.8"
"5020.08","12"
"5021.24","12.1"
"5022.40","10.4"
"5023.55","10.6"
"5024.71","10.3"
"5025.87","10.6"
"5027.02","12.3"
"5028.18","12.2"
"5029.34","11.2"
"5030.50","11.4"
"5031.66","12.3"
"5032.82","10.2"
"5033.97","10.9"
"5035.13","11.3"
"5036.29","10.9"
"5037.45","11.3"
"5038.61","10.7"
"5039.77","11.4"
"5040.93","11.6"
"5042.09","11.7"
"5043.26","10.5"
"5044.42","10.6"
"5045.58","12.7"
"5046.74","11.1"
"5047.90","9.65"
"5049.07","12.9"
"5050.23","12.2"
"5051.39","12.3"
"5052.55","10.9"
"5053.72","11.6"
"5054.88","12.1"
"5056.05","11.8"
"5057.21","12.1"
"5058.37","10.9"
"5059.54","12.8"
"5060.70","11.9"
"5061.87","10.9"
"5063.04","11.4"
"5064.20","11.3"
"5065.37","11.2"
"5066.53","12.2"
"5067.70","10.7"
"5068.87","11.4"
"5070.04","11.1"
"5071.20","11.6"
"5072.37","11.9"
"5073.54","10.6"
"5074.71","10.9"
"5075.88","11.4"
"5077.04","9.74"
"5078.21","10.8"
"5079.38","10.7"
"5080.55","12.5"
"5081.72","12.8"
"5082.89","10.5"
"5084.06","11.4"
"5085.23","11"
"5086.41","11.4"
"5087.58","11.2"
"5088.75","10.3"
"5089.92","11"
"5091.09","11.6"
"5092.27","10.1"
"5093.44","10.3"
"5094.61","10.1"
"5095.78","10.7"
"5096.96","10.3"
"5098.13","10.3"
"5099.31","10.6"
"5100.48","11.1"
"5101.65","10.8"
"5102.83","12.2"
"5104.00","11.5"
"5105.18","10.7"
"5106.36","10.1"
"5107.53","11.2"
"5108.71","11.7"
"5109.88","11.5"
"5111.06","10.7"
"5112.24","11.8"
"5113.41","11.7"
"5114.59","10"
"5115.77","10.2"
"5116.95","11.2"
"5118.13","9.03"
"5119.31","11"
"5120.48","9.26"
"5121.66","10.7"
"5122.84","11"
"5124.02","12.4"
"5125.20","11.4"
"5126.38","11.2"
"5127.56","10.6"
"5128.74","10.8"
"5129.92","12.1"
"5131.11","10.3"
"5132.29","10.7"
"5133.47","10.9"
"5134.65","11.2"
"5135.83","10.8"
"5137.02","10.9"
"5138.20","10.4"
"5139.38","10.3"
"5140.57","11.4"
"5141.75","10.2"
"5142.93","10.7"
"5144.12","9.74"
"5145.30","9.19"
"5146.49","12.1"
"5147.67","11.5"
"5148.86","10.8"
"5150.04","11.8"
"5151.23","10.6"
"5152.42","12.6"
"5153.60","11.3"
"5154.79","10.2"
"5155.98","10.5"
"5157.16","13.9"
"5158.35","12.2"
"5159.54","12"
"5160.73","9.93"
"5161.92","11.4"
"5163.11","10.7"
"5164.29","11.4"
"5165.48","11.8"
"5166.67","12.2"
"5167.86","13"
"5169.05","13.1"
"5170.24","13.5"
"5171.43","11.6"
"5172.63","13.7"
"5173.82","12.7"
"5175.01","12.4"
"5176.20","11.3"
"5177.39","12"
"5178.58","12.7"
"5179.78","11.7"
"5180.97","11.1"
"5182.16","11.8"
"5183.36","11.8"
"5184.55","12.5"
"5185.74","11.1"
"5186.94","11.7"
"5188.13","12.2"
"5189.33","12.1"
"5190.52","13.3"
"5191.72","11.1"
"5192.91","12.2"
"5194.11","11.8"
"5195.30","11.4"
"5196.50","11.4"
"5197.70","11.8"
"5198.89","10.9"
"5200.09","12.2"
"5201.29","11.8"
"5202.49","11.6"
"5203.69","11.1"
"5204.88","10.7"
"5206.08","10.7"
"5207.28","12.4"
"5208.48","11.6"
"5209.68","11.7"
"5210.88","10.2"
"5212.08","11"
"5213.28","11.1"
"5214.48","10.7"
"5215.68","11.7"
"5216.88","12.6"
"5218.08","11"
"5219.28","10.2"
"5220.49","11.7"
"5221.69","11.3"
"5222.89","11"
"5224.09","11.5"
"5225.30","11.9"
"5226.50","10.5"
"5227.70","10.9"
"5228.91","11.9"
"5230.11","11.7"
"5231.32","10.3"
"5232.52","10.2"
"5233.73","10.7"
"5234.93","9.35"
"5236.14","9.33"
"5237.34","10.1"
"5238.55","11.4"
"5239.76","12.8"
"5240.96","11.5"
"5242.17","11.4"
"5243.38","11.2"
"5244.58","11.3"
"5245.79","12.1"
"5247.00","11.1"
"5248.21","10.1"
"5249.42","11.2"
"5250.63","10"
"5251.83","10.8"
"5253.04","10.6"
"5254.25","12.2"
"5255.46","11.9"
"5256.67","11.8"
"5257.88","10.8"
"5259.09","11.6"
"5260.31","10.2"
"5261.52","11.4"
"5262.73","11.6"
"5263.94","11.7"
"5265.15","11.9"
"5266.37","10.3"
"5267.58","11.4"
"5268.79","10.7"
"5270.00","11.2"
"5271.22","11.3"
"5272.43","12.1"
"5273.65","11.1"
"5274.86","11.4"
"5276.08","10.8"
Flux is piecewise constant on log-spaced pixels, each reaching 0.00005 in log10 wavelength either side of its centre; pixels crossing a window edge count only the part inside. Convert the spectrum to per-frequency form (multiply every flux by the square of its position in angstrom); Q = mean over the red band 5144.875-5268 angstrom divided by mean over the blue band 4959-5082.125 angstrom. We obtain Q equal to 1.11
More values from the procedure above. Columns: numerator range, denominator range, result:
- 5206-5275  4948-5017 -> 1.15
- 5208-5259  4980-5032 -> 1.12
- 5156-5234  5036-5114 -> 1.09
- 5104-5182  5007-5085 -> 1.04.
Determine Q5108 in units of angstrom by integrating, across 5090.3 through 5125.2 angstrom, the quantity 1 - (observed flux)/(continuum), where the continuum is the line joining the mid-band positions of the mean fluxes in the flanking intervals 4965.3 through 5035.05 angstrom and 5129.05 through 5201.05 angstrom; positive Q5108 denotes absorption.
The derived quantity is 1.5 angstrom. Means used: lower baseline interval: 10.8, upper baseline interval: 11.6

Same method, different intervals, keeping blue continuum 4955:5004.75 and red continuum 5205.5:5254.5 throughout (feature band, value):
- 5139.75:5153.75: 0.0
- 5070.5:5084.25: -0.4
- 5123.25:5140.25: -0.1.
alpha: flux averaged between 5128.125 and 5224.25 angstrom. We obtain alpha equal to 11.5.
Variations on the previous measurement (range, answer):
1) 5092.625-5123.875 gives 10.8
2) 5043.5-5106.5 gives 11.2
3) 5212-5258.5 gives 11.1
